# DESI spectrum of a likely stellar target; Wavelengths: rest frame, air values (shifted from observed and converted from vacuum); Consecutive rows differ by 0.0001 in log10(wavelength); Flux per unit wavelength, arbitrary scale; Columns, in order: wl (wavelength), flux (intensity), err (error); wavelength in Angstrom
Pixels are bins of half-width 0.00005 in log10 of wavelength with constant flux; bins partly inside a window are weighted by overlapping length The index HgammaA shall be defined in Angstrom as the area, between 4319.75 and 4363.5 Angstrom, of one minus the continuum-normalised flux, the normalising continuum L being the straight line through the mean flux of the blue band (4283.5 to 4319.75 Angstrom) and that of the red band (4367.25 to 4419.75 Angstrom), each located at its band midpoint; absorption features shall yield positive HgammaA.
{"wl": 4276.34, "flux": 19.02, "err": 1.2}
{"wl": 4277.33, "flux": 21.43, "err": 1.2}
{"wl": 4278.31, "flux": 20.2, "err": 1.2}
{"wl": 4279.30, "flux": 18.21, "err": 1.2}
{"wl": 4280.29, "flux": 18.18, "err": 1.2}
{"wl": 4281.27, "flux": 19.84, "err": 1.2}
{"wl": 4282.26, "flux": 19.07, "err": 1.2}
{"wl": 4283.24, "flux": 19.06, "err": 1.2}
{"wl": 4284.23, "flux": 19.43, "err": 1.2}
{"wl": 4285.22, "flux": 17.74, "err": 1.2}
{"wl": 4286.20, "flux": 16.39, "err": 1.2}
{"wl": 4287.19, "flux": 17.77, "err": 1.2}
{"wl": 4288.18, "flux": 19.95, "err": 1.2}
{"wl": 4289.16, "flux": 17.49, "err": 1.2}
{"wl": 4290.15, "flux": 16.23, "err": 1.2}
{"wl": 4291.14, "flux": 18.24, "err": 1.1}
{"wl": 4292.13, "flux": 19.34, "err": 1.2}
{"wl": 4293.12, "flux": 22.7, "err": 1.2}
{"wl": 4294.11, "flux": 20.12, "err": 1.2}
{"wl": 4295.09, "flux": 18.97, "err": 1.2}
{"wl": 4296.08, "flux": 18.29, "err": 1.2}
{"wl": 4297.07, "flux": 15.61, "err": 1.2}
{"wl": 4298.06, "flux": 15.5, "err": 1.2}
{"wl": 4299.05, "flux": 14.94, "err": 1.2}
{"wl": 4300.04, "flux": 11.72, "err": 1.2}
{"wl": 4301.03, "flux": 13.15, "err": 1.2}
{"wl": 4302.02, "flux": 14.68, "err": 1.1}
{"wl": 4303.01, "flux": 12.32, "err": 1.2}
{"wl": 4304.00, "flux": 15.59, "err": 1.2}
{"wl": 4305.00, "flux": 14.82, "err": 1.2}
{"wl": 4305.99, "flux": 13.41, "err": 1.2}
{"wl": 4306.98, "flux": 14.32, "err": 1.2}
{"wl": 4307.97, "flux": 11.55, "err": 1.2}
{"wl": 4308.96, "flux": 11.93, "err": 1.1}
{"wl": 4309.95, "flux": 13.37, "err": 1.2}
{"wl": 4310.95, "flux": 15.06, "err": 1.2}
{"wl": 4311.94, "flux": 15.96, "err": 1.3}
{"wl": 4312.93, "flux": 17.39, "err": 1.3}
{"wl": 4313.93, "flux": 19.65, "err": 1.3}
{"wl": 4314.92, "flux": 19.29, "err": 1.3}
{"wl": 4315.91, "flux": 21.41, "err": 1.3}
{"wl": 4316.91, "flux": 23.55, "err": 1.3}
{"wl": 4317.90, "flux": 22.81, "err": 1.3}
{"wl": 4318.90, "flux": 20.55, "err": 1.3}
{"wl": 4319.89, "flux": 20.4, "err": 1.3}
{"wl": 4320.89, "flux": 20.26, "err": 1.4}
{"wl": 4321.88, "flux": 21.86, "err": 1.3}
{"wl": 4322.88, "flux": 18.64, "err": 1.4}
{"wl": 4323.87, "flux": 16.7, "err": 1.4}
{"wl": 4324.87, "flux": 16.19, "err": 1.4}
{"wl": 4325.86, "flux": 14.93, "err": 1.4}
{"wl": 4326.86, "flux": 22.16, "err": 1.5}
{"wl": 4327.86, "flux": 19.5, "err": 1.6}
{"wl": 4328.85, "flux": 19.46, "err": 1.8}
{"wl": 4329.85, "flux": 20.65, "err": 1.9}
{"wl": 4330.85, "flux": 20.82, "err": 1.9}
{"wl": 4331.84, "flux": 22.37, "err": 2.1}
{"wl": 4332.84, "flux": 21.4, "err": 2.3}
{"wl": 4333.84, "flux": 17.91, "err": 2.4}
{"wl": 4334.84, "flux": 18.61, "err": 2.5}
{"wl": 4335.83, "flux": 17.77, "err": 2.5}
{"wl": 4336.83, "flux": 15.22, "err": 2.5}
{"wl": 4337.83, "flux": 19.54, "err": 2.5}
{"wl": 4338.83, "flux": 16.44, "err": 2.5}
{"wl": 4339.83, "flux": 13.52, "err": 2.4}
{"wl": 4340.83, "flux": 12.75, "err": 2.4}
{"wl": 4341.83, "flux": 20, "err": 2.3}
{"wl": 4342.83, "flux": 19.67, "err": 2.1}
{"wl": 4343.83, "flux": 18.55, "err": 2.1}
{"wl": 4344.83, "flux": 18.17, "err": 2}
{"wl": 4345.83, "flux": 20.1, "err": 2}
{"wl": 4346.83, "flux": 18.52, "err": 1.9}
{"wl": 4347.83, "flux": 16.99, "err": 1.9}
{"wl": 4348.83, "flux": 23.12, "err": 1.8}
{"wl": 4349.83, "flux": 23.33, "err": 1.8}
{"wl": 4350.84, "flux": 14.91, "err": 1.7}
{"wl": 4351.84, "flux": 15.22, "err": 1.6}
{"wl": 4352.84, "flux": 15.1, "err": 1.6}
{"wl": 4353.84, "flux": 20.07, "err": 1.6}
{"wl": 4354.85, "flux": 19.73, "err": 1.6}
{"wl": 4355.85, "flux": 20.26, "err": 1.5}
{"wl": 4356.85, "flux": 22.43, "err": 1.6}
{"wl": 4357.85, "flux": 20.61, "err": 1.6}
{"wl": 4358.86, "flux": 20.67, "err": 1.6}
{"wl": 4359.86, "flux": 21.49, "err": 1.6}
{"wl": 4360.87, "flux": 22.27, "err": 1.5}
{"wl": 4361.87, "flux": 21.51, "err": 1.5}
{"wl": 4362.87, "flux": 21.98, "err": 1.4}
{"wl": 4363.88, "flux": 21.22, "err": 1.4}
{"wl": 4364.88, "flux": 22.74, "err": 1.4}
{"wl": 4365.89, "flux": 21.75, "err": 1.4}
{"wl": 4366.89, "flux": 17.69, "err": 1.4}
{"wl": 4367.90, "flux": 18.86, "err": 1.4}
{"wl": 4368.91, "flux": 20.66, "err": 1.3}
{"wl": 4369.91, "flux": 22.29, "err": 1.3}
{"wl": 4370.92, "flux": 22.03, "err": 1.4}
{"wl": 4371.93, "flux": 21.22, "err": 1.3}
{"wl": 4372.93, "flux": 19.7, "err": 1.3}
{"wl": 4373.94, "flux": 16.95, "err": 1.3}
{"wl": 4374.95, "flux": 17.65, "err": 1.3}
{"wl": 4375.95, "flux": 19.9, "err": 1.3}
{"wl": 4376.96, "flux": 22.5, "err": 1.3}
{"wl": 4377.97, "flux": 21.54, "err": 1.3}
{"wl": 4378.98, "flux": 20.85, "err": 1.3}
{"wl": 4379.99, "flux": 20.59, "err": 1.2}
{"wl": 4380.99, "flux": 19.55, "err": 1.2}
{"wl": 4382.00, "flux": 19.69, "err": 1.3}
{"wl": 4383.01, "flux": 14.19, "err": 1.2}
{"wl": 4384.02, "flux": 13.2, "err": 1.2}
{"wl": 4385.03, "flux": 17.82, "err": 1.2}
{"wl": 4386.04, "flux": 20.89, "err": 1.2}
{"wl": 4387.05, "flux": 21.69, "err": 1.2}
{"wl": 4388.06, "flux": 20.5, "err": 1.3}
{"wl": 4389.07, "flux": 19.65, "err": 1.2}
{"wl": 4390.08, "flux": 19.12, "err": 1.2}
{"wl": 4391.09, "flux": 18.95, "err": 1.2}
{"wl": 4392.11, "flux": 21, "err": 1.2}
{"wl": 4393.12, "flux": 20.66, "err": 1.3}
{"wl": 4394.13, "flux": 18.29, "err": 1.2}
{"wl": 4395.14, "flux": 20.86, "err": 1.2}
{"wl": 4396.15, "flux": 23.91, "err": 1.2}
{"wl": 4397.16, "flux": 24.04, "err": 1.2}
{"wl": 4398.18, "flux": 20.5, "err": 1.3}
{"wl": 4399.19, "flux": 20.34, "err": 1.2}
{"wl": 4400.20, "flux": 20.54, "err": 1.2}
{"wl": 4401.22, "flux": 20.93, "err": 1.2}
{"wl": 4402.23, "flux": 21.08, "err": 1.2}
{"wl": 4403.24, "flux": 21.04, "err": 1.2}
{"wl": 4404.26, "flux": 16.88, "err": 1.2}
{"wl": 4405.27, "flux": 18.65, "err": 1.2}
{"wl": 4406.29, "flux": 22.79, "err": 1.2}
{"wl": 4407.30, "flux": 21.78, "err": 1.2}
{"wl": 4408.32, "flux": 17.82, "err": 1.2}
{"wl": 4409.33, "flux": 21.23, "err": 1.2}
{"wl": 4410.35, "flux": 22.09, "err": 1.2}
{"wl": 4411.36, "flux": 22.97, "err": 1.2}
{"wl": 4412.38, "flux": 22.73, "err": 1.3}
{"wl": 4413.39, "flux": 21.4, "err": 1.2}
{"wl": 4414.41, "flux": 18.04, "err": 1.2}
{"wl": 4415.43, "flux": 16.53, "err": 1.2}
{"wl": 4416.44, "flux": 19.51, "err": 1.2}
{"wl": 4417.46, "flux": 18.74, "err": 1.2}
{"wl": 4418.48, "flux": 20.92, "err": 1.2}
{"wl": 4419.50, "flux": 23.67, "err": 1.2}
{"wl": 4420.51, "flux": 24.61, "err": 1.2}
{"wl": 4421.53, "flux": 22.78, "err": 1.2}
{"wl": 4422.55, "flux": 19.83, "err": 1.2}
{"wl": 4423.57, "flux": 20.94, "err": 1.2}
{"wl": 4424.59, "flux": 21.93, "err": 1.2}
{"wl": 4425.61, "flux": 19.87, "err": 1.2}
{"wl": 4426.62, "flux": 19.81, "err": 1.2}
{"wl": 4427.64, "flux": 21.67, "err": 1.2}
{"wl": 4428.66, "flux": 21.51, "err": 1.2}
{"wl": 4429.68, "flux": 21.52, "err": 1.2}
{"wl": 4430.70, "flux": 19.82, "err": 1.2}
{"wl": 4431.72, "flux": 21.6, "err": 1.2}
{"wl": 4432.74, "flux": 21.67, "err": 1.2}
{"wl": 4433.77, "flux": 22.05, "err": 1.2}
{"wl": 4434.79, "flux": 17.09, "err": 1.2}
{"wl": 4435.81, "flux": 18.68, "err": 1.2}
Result -1.8 Angstrom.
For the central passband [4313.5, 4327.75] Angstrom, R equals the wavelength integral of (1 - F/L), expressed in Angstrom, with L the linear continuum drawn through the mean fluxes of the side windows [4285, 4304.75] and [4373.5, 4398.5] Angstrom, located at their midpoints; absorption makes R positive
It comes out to -1.8 Angstrom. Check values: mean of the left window 16.8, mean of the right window 19.8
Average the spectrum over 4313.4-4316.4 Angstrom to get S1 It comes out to 20.1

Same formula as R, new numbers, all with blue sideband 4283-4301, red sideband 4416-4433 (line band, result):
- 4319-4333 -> -0.8 Angstrom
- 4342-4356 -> 0.2 Angstrom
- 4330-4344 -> 0.4 Angstrom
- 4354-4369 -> -1.1 Angstrom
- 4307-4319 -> 0.5 Angstrom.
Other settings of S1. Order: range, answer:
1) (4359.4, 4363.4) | 21.8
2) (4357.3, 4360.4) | 20.9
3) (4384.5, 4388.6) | 20.2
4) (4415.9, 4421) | 21.5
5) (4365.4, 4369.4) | 19.7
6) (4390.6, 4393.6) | 20.2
